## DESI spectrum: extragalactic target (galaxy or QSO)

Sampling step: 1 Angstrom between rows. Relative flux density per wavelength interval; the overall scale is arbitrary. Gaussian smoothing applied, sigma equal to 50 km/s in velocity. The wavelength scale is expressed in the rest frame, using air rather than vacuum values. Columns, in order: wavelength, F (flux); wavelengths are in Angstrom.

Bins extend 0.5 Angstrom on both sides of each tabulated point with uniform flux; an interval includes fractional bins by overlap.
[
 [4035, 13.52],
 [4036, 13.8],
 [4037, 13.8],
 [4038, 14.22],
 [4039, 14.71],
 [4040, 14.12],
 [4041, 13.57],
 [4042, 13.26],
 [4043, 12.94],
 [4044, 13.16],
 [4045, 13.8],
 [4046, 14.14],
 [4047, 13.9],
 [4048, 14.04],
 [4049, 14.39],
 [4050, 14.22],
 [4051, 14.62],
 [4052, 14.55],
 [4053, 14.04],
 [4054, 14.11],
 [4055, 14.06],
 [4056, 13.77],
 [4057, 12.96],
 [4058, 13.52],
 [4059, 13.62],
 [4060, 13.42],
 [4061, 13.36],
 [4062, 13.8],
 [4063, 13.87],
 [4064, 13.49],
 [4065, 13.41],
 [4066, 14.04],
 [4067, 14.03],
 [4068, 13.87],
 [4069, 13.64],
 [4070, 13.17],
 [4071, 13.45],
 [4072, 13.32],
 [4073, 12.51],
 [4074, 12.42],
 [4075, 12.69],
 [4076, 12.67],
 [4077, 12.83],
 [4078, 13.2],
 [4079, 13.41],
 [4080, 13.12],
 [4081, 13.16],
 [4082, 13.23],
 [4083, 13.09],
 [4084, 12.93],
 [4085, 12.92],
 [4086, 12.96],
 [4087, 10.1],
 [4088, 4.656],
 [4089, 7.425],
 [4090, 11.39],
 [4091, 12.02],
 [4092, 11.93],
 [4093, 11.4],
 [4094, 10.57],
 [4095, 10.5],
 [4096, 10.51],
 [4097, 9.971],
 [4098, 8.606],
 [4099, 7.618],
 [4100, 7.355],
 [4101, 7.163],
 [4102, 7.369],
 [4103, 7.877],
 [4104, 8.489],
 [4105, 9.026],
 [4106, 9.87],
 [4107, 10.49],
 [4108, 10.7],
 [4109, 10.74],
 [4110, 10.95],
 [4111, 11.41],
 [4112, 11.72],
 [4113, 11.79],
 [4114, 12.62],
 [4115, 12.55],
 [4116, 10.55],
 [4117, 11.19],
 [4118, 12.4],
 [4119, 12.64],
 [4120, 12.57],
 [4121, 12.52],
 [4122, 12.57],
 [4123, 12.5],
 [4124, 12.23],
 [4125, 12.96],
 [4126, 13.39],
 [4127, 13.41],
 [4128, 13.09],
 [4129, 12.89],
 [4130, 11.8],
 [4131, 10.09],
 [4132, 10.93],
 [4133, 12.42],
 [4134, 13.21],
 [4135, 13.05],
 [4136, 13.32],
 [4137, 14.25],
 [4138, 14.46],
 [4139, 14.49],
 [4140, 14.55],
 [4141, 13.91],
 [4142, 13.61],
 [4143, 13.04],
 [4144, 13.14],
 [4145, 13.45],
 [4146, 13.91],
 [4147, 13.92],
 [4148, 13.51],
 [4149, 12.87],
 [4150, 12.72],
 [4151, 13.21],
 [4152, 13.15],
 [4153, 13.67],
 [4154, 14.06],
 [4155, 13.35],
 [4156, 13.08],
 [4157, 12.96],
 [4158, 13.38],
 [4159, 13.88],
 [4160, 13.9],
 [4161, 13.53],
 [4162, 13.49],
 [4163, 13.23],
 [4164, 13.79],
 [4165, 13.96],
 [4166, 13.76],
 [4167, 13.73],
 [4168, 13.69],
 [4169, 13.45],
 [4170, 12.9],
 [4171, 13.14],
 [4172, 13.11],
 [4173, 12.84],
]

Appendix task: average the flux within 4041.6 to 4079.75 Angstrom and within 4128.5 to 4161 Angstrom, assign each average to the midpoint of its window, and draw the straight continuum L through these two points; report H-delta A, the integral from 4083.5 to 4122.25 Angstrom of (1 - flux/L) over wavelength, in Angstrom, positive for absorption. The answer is 8.4 Angstrom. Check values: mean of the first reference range 13.6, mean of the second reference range 13.3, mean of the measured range 10.5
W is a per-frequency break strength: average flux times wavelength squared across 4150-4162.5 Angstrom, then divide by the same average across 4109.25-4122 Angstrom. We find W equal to 1.2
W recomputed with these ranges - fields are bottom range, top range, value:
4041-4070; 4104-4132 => 0.88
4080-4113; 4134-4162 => 1.35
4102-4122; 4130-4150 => 1.22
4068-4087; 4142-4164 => 1.07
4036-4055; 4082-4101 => 0.76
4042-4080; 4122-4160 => 1.01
